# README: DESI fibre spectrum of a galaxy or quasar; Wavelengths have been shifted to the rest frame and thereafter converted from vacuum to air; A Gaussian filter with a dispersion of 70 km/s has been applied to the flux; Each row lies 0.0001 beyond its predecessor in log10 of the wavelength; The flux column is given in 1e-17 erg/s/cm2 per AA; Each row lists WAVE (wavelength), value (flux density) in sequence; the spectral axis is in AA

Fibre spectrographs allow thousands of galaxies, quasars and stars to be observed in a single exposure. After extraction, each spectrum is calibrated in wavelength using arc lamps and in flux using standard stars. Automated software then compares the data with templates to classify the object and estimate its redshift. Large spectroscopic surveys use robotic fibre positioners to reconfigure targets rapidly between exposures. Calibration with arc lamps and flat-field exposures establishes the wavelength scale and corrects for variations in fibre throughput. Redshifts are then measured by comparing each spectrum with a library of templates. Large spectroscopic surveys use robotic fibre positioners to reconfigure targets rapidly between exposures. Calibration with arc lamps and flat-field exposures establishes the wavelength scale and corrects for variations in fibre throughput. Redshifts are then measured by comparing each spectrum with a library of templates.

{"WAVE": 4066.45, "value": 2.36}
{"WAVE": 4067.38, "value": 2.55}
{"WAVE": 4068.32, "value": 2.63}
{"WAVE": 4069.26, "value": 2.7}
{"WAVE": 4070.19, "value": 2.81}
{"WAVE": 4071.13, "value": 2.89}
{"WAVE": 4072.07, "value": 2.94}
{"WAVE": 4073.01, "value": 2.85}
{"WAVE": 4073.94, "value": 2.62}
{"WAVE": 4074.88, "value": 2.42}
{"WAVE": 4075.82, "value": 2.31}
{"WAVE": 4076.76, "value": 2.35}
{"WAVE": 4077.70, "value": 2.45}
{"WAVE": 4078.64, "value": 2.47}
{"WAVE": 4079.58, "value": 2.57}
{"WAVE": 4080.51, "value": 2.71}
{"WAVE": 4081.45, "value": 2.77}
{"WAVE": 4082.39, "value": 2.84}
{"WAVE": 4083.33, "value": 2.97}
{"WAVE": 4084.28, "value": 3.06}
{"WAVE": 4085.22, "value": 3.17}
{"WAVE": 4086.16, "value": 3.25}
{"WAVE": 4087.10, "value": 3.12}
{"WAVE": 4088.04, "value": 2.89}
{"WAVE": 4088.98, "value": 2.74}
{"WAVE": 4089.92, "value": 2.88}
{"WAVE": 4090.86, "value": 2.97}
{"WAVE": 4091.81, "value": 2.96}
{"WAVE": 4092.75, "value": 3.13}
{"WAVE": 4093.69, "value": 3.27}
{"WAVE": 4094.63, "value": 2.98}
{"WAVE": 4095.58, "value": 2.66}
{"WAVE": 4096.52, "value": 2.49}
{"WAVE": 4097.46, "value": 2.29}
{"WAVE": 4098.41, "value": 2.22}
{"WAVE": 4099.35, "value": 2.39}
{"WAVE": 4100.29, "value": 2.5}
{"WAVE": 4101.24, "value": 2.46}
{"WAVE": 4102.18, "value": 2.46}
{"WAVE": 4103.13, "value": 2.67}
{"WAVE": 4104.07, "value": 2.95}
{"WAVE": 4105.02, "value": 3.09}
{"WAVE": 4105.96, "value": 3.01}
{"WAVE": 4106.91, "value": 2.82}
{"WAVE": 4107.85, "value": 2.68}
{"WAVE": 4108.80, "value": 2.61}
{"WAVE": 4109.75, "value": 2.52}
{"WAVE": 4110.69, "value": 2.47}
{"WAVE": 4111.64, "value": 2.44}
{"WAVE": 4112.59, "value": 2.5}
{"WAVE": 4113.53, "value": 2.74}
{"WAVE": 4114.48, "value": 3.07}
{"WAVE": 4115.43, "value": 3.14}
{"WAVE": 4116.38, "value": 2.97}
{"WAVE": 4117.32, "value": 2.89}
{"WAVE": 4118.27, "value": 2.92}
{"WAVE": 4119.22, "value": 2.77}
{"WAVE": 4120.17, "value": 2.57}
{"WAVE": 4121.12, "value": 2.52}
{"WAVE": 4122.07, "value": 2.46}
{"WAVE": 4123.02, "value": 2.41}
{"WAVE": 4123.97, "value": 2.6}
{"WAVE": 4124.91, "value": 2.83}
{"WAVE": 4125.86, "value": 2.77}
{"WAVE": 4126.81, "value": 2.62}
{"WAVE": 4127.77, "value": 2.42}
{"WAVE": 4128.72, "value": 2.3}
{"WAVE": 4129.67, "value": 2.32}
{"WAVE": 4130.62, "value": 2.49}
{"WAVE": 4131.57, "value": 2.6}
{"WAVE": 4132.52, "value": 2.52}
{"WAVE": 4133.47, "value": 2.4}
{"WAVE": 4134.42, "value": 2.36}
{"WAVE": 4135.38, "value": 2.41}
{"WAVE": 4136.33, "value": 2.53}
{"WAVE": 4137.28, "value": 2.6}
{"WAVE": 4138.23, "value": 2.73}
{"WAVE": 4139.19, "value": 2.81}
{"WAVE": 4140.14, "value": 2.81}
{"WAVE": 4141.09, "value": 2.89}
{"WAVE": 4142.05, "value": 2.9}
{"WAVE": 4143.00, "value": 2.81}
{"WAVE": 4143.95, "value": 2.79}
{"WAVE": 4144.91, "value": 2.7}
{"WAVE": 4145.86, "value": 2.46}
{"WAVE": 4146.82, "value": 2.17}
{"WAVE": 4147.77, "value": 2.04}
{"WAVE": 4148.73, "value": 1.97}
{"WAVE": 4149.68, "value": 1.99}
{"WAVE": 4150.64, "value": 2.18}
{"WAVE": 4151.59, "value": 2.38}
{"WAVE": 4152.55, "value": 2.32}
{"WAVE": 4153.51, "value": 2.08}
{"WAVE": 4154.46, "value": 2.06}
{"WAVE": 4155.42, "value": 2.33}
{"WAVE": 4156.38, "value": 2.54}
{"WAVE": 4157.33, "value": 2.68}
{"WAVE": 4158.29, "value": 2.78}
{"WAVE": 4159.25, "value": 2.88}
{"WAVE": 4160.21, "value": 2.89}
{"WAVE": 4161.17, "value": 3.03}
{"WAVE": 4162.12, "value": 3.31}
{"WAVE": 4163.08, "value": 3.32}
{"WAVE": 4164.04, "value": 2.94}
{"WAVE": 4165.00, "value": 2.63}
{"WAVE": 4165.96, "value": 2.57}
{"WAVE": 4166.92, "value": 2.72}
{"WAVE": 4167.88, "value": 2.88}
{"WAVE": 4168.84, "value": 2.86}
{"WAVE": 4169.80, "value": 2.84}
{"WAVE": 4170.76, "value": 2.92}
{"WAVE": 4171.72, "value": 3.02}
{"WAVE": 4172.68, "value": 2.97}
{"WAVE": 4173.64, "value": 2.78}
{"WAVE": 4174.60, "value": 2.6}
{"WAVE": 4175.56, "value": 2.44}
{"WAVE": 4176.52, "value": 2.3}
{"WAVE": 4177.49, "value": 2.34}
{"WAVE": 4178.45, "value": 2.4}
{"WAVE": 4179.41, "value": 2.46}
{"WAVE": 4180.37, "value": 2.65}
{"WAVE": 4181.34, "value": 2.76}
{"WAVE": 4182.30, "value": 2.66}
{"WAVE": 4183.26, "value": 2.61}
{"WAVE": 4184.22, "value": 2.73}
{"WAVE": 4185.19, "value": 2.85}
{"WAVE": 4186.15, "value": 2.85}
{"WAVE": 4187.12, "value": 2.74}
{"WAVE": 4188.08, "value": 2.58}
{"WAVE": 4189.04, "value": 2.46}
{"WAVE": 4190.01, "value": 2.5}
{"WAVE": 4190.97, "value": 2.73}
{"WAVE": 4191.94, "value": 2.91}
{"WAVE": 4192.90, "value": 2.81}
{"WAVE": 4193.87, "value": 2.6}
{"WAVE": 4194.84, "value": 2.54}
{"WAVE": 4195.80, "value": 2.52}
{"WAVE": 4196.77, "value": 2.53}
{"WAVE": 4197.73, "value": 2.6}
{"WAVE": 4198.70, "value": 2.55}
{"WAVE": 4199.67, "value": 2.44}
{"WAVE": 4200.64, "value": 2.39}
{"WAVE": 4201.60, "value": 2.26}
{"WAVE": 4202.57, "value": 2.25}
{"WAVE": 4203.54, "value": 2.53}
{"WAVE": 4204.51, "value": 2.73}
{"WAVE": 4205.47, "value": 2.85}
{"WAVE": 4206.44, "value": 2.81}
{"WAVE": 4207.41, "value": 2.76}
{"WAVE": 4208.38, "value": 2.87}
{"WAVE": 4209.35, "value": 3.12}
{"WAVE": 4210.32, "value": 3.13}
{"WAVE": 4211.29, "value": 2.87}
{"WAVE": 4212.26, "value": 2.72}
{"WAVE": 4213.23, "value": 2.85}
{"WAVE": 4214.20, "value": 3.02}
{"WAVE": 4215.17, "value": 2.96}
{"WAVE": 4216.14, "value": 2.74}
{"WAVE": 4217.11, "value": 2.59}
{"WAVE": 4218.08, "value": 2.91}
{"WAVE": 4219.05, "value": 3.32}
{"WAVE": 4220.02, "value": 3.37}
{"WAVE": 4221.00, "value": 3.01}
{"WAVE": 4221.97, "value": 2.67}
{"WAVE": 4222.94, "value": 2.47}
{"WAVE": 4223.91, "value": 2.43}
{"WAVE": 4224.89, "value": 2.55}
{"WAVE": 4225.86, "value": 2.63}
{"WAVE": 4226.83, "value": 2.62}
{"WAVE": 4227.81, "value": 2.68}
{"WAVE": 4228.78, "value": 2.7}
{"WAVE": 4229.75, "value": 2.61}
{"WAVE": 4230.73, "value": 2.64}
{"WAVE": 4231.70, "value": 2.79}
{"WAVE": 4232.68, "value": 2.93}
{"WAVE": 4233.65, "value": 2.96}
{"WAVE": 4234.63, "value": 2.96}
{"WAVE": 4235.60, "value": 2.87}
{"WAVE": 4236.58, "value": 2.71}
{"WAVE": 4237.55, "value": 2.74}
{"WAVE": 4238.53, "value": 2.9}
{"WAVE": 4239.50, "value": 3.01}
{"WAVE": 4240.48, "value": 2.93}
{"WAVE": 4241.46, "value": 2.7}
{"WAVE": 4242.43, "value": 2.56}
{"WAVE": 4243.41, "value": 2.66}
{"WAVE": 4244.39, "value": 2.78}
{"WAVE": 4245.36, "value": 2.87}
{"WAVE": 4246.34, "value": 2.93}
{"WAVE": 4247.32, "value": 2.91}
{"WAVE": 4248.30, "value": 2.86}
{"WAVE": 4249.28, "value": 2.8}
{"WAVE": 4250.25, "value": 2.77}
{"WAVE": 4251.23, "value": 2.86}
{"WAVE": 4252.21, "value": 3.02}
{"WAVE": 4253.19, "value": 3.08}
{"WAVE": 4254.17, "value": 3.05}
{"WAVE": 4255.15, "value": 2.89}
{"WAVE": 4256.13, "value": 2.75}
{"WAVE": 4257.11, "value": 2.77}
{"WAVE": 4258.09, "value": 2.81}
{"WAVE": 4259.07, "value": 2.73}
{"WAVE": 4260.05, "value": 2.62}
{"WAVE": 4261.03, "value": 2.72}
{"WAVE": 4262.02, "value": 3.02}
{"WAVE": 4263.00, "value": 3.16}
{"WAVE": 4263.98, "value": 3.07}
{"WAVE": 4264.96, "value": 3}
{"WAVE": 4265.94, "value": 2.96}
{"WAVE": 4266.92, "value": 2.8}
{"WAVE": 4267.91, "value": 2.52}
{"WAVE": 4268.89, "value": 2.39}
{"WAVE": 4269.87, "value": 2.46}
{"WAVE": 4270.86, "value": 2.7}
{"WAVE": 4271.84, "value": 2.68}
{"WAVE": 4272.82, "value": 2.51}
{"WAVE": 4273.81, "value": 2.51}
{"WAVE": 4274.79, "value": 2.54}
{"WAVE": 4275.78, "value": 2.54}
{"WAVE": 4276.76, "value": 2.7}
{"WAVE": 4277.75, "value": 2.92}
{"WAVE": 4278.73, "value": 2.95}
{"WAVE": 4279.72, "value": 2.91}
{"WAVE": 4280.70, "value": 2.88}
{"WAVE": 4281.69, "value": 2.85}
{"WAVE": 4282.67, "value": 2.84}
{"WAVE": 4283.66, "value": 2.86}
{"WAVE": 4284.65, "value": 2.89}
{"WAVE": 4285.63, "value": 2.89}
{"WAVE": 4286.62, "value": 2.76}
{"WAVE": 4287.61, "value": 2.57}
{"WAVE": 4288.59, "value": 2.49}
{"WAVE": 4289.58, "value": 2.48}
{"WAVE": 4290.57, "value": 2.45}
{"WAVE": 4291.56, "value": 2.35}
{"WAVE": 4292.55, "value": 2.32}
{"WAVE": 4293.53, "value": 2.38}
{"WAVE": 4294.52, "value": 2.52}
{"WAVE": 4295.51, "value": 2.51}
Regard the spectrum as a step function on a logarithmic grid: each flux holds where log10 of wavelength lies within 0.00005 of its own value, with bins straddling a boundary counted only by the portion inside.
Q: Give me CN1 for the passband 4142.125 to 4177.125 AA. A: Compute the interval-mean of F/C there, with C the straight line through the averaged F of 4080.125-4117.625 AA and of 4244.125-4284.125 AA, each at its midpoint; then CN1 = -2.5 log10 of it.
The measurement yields 0.07 mag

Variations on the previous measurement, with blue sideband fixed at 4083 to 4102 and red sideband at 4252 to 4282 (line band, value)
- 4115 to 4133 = 0.068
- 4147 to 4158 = 0.243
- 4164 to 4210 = 0.054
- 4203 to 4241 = -0.009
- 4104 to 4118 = 0.008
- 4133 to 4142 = 0.071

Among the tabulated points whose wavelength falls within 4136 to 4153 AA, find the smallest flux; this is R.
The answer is 1.97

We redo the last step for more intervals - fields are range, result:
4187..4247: 2.25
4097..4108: 2.22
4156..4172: 2.54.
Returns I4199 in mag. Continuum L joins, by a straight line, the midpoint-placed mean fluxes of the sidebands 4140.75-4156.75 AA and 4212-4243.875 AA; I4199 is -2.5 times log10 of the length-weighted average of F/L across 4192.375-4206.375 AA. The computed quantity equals 0.04 mag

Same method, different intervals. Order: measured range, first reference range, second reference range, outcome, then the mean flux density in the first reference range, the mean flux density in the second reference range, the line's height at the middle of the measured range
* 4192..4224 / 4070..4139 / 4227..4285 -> 0.01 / 2.69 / 2.8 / 2.77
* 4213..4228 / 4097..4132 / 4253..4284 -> -0.03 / 2.63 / 2.78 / 2.74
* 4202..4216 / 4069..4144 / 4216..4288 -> -0.02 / 2.7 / 2.79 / 2.77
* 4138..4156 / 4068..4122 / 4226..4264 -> 0.14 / 2.74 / 2.83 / 2.77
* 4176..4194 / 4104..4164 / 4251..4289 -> 0.02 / 2.62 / 2.79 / 2.68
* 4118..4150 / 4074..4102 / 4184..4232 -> 0.07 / 2.73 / 2.72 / 2.72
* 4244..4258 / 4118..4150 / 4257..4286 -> -0.05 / 2.54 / 2.77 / 2.74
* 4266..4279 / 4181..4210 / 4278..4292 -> 0.03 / 2.65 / 2.73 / 2.72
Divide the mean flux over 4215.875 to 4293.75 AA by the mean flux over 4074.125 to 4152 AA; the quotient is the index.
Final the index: 1.04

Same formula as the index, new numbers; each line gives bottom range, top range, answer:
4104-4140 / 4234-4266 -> 1.08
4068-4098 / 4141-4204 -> 0.94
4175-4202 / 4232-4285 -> 1.09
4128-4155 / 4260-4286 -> 1.13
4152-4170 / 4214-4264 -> 1.04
